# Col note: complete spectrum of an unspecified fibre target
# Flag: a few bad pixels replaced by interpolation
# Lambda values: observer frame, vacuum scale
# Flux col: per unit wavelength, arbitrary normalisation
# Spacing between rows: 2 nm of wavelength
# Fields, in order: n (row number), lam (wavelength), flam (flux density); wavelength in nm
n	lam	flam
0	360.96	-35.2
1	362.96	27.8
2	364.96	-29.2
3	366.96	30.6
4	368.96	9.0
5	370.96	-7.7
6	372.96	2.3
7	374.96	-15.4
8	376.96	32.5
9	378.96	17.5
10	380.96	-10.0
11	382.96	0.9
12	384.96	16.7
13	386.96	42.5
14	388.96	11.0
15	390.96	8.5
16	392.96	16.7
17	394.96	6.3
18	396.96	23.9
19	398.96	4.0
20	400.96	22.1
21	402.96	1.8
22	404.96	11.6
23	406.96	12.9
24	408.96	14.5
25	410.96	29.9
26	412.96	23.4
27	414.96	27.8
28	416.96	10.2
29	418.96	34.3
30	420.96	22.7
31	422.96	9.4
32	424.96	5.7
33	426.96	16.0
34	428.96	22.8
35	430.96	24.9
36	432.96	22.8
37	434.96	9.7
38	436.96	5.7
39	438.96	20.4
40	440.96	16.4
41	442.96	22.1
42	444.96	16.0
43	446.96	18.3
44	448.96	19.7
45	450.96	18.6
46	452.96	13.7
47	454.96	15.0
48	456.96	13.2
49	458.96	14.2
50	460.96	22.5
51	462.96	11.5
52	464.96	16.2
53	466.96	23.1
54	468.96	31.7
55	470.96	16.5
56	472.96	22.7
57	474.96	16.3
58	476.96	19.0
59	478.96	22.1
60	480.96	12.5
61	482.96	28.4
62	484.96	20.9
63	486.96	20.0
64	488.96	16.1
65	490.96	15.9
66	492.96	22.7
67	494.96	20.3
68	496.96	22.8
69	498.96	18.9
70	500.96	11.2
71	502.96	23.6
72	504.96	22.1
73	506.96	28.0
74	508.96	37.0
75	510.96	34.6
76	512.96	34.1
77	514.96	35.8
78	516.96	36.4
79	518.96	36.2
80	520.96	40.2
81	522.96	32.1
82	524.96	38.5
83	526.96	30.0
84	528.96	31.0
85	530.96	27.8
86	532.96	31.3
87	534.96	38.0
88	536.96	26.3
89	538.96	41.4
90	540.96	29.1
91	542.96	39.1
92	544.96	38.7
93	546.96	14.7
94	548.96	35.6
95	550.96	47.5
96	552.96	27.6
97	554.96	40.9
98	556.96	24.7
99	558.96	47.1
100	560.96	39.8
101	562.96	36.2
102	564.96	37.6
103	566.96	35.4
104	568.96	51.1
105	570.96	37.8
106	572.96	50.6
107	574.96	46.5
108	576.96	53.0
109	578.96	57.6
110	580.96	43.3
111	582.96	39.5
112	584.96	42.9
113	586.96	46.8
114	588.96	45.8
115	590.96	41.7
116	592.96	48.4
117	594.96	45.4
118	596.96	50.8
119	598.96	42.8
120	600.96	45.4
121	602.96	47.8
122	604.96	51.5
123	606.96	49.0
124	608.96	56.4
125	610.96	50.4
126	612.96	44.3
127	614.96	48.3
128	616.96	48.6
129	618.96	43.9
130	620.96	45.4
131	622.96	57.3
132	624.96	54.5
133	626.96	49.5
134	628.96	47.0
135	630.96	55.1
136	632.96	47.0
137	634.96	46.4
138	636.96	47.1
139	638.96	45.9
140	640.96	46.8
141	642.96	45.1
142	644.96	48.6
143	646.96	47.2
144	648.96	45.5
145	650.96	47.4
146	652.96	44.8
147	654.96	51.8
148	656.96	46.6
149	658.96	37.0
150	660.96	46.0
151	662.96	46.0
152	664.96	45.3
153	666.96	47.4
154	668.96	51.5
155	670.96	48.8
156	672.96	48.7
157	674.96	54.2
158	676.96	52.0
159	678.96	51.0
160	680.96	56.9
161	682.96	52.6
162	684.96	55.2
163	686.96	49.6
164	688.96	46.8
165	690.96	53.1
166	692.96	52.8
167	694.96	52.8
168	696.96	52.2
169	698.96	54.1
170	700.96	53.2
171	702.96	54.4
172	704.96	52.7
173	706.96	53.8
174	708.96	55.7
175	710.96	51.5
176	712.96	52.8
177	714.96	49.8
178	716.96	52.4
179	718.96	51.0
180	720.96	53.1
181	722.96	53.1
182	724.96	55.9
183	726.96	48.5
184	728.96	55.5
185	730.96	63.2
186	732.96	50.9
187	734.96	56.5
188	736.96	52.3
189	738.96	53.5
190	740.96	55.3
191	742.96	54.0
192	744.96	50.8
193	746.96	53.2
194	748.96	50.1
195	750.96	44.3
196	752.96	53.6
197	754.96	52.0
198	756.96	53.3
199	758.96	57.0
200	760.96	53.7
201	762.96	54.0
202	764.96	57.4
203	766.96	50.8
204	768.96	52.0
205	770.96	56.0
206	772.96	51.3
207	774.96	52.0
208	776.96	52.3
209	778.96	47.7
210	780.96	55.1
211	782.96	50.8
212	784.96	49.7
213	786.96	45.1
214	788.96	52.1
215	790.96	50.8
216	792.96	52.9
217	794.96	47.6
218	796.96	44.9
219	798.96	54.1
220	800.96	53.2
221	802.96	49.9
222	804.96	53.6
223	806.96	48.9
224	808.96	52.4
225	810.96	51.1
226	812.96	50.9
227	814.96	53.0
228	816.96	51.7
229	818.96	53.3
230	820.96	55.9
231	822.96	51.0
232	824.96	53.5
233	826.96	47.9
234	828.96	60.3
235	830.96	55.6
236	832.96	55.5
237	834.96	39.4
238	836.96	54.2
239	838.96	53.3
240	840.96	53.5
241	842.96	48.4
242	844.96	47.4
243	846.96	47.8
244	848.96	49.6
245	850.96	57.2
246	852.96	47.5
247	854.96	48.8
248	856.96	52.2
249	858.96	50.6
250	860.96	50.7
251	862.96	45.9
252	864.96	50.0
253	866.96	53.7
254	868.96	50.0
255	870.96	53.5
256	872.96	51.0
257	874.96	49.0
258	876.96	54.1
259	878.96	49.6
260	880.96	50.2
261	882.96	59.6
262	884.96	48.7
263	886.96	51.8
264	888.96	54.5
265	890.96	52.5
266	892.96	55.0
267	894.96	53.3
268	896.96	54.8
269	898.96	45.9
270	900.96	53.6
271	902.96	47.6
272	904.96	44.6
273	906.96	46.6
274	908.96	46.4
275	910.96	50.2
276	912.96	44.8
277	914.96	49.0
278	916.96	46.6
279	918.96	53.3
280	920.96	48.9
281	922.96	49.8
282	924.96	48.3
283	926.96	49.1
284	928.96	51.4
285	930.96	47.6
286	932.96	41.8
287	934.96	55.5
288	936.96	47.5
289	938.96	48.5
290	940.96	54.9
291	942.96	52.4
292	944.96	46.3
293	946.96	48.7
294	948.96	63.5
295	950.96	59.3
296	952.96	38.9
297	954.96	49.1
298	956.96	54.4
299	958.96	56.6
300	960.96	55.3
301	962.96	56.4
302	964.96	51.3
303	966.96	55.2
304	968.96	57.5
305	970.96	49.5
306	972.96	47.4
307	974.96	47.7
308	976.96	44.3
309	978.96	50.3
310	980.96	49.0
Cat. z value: 0.27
